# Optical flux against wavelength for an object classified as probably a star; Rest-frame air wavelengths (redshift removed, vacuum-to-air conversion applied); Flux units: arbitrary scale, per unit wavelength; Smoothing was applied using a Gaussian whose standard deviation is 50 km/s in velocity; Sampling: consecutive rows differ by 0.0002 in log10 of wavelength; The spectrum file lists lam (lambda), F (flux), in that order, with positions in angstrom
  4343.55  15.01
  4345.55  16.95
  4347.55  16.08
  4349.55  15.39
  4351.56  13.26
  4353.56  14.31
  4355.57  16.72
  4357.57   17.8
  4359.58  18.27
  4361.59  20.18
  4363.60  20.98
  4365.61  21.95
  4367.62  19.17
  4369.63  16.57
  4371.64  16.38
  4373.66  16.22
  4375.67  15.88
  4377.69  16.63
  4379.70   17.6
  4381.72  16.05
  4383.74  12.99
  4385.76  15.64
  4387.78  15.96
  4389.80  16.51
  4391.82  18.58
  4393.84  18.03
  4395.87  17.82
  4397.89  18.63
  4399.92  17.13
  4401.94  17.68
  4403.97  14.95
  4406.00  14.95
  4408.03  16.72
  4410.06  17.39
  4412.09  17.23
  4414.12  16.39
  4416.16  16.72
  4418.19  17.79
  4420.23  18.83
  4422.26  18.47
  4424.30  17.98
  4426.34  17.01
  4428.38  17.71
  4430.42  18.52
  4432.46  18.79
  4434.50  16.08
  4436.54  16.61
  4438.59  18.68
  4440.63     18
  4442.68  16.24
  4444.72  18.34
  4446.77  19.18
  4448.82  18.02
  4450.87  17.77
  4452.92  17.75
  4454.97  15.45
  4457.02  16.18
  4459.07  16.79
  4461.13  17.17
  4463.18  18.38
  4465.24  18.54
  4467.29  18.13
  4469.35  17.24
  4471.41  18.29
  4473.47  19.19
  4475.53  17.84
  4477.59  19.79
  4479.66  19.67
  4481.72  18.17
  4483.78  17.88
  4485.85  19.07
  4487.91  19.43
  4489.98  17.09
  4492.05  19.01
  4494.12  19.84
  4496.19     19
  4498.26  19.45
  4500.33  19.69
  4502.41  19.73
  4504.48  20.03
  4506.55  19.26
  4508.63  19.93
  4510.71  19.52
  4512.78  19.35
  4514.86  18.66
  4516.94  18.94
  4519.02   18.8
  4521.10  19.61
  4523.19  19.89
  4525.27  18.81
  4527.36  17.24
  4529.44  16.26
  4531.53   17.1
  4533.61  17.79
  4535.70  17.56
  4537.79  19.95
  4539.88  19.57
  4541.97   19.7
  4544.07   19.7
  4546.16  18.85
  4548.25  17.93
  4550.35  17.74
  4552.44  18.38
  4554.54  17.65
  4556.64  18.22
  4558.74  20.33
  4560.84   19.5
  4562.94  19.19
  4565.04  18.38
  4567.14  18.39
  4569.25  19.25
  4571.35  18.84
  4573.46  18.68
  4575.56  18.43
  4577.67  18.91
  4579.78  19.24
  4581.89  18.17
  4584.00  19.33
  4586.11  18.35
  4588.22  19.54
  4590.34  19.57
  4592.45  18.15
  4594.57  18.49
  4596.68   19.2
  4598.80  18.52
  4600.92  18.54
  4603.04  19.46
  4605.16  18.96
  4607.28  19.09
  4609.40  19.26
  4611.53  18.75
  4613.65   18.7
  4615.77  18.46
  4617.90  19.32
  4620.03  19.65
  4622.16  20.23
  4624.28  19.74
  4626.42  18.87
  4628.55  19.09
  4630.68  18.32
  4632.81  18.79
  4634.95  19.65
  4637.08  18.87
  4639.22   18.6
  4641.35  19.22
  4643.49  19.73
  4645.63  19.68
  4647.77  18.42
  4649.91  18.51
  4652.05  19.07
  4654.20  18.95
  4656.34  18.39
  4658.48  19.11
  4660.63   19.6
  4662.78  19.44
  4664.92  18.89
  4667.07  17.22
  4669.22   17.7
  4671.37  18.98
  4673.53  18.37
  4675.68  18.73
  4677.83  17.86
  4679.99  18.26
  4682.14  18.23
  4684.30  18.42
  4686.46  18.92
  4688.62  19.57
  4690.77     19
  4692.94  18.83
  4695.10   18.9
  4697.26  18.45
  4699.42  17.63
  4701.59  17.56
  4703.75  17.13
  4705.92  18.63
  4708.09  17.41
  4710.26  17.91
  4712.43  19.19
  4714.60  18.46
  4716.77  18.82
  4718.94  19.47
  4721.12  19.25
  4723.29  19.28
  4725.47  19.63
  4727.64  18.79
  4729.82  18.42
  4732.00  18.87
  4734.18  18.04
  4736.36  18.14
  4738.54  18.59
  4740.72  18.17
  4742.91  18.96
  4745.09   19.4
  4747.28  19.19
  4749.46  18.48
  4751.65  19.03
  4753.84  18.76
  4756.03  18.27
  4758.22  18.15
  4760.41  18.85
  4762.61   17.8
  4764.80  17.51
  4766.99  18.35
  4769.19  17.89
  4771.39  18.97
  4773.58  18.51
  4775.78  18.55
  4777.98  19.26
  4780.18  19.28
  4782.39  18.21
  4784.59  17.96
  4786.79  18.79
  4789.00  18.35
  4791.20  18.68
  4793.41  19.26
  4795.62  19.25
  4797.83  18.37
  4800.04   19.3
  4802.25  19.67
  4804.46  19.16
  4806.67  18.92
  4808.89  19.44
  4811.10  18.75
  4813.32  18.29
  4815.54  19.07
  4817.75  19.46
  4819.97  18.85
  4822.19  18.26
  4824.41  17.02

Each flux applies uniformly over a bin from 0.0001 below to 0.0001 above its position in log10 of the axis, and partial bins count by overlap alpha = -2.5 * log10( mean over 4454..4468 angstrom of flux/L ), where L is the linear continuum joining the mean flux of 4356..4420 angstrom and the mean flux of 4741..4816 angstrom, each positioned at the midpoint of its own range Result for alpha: 0.02 mag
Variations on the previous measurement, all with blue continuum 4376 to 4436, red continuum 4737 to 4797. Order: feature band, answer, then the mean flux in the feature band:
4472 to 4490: -0.08 mag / 18.8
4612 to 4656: -0.06 mag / 19.1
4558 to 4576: -0.07 mag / 19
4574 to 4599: -0.06 mag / 18.8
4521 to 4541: -0.04 mag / 18.3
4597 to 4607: -0.06 mag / 18.9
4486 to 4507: -0.11 mag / 19.3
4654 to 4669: -0.03 mag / 18.7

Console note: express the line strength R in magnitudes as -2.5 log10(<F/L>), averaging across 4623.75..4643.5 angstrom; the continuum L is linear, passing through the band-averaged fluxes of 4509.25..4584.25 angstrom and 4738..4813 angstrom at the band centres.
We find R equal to -0.02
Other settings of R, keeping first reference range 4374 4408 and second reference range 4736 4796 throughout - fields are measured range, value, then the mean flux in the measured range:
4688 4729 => -0.02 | 18.6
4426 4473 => -0.05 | 17.6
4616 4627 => -0.10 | 19.5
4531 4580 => -0.08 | 18.7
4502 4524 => -0.13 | 19.4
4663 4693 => -0.02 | 18.5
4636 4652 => -0.06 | 19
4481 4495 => -0.09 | 18.6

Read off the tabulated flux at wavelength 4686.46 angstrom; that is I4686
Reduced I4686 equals 18.92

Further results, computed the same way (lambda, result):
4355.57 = 16.72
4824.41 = 17.02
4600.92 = 18.54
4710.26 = 17.91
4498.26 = 19.45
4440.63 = 18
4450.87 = 17.77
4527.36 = 17.24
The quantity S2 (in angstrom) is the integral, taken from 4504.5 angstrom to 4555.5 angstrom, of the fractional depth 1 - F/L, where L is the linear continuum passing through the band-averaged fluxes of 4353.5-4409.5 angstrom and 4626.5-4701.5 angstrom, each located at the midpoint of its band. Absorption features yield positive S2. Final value -1.98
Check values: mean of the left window 17.2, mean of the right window 18.7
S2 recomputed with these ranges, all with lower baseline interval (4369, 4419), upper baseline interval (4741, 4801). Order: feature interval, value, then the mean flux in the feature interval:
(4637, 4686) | -1.76 angstrom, 18.7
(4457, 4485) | -1.81 angstrom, 18.2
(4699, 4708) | 0.28 angstrom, 17.7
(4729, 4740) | 0.02 angstrom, 18.4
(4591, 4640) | -3.24 angstrom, 19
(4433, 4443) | -0.22 angstrom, 17.3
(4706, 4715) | 0.02 angstrom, 18.3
